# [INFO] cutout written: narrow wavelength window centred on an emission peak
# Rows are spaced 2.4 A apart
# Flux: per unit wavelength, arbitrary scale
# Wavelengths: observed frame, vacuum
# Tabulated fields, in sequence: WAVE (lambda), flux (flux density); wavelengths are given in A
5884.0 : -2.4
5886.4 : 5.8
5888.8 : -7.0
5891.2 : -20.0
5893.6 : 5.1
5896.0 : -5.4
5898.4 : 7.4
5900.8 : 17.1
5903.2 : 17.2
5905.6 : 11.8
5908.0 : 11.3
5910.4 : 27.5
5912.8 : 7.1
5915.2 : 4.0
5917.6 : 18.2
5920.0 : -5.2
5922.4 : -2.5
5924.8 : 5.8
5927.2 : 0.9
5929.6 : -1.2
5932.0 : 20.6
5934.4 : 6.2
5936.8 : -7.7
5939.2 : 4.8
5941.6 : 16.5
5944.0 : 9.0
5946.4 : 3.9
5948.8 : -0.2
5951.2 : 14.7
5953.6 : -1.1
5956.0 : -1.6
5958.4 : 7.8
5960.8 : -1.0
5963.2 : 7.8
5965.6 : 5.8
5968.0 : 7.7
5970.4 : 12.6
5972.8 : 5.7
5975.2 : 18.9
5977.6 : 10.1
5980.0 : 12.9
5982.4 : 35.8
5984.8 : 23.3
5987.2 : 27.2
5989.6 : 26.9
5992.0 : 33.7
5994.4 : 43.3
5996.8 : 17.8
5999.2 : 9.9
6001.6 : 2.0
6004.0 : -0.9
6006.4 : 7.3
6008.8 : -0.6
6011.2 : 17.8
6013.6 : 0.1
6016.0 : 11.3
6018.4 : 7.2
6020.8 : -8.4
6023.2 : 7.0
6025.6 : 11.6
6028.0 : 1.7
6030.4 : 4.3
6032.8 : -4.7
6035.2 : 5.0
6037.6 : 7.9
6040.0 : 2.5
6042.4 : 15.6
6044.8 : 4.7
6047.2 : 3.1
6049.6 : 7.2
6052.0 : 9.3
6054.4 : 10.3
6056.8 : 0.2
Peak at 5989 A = C III]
